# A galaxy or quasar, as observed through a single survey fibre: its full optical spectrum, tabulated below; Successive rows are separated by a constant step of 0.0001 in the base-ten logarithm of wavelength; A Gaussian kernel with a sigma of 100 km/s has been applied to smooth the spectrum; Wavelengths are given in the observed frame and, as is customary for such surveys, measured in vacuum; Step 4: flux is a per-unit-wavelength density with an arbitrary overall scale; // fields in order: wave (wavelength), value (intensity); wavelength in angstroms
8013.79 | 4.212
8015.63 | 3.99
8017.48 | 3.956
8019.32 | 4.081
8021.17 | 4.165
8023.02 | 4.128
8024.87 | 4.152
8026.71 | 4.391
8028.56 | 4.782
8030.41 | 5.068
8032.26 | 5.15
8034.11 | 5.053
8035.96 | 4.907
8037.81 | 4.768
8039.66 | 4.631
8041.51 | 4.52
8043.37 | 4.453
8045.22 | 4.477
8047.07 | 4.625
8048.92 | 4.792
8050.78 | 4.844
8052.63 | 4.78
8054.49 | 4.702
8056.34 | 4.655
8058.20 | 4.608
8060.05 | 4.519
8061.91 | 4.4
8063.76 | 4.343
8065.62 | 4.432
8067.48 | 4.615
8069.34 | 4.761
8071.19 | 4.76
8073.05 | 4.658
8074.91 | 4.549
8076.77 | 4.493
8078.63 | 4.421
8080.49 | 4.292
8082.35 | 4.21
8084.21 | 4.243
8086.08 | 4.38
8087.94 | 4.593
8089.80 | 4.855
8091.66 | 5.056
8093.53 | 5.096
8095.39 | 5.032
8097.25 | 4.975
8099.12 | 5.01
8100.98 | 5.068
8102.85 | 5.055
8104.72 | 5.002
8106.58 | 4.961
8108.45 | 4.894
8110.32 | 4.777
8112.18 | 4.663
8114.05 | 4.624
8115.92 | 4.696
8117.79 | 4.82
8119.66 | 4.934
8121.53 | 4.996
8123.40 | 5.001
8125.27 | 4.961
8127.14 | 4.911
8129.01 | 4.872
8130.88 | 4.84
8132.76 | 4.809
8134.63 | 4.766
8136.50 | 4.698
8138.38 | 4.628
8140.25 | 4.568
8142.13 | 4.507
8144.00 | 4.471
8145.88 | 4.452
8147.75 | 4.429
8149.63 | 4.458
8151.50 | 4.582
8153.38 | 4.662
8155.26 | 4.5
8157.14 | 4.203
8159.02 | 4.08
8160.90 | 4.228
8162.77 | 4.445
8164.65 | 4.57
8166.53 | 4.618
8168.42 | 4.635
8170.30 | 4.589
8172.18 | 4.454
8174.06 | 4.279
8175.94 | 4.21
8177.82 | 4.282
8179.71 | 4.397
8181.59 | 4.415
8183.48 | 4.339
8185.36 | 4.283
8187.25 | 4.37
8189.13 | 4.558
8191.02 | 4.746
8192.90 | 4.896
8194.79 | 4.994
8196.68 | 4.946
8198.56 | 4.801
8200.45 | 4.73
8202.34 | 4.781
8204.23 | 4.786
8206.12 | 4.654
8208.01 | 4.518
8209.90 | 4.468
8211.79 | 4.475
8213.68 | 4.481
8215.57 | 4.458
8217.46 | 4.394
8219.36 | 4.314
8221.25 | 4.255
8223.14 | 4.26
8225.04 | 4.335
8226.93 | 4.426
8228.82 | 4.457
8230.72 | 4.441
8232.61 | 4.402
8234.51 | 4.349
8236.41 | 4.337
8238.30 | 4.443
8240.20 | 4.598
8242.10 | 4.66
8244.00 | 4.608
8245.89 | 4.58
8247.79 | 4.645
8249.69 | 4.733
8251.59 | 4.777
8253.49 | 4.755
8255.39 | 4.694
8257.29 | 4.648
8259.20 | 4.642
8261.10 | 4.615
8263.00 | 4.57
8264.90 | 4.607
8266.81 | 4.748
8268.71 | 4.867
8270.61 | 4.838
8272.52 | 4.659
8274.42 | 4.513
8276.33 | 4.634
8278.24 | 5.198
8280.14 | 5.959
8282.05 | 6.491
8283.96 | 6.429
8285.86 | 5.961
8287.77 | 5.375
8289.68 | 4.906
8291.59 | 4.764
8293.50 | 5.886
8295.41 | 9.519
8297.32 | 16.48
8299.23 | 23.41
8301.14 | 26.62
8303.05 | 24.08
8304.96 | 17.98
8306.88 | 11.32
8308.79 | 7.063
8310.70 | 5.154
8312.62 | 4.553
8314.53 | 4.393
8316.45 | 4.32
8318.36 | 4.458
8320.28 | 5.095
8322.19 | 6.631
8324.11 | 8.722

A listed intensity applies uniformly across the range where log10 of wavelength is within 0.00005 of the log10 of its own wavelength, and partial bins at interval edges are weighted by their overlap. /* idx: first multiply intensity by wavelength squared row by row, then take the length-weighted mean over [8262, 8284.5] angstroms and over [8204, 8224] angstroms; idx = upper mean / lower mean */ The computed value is 1.16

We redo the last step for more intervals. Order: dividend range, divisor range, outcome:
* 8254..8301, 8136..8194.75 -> 1.58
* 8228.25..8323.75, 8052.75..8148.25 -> 1.52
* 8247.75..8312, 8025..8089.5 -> 1.81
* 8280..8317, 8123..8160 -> 2.29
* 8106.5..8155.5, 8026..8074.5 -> 1.03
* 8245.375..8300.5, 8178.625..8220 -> 1.41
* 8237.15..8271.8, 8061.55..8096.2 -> 1.06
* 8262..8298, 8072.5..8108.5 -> 1.31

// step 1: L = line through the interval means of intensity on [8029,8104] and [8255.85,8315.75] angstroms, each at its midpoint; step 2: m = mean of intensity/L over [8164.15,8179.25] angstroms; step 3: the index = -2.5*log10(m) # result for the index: 0.38 mag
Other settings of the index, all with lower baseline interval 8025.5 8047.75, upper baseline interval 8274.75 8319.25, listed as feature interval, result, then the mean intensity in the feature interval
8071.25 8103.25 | 0.194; 4.7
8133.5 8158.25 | 0.414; 4.53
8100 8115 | 0.218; 4.88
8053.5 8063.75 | 0.125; 4.56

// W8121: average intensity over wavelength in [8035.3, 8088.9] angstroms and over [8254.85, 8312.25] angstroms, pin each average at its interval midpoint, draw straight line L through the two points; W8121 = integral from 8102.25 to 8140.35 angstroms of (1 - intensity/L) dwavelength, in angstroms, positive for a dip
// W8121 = 4.9 angstroms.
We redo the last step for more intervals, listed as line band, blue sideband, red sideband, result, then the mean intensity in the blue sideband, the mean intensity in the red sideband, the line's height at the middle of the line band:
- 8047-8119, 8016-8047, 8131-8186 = -3.05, 4.53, 4.47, 4.51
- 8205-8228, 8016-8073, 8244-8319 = 7.67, 4.58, 7.42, 6.64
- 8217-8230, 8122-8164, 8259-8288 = 1.54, 4.6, 5.14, 4.93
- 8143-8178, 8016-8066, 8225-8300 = 5.04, 4.56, 5.7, 5.18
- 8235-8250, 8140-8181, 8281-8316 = 6.47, 4.43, 10.5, 8.02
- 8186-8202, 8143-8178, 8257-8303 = 1.88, 4.43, 7.8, 5.38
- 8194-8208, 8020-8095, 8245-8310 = 4.02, 4.61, 7.85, 6.72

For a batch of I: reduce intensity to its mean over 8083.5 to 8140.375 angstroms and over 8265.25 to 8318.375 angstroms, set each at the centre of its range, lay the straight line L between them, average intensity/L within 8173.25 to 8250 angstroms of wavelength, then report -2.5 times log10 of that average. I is 0.46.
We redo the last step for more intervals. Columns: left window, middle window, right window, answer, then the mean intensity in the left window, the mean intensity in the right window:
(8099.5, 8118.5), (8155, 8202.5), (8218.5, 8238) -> 0.01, 4.86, 4.36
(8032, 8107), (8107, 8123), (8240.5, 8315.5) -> 0.10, 4.7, 7.43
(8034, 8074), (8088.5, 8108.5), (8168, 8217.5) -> -0.09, 4.64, 4.56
